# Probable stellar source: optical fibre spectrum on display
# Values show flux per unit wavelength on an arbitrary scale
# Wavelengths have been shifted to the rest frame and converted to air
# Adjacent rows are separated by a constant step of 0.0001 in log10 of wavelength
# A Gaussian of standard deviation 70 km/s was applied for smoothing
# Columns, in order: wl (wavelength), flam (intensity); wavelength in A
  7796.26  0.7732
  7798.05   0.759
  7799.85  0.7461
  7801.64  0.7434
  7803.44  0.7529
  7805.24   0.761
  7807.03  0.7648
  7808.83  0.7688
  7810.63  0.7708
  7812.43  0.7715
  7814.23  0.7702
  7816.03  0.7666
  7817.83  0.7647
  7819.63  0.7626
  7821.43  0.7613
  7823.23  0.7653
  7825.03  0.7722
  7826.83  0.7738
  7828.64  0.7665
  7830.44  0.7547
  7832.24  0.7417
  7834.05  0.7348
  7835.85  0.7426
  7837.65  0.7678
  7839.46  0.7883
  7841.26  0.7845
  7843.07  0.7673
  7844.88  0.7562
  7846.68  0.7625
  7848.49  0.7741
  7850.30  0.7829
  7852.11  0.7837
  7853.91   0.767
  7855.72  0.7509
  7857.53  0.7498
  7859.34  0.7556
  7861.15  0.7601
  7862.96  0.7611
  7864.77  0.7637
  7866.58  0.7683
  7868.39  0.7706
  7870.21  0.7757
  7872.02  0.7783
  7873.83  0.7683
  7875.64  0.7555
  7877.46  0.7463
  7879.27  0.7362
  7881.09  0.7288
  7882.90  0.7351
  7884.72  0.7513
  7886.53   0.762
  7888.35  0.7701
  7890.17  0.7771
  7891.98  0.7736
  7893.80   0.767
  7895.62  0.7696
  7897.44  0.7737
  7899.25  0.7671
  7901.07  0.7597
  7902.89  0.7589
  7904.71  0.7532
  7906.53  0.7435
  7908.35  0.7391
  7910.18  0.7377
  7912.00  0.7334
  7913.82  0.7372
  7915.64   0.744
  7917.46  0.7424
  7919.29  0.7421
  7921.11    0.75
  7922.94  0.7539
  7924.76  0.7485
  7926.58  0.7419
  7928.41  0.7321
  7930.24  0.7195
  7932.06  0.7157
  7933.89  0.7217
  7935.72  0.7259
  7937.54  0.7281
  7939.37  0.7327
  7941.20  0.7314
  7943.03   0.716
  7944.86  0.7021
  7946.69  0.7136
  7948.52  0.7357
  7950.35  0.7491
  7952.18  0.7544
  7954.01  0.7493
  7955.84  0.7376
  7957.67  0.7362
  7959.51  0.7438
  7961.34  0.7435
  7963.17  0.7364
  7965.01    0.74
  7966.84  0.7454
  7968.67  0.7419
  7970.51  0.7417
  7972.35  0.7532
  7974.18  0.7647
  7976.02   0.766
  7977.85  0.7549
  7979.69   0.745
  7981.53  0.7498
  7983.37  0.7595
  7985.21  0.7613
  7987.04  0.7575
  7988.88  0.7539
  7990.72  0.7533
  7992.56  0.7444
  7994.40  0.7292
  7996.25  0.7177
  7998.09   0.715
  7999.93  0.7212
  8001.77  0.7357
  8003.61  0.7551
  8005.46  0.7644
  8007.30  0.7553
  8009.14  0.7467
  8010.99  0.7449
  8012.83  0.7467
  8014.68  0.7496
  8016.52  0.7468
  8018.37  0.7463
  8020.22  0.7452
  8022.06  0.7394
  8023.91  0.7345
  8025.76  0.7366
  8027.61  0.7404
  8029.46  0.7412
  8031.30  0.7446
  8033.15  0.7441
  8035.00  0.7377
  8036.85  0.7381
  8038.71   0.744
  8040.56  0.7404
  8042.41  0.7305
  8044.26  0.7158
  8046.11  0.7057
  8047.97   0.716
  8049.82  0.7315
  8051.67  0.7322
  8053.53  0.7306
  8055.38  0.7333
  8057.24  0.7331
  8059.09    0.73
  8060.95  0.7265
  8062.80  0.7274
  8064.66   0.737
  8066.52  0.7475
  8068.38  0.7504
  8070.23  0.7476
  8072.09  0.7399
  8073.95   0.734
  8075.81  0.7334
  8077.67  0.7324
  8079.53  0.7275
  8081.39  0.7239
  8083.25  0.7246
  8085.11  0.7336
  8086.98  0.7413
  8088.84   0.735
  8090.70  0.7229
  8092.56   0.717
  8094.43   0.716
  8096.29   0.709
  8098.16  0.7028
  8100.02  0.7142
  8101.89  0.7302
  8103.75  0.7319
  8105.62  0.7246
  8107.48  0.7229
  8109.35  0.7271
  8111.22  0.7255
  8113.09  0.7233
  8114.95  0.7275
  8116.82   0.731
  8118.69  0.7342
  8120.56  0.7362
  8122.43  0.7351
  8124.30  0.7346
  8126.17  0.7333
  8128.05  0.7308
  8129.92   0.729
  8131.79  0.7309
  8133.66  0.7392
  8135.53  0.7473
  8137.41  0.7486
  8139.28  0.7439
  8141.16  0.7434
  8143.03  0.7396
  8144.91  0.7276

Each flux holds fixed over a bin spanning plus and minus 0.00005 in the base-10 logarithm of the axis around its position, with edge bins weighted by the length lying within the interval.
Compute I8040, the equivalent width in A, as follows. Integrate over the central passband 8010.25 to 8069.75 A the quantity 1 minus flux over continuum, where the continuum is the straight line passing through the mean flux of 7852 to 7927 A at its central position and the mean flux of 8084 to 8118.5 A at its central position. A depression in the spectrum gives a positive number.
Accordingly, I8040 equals -0.2 A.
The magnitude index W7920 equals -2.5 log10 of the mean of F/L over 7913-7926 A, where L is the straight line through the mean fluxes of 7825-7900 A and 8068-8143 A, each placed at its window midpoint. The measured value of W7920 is 0.01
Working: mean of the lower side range 0.763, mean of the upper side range 0.731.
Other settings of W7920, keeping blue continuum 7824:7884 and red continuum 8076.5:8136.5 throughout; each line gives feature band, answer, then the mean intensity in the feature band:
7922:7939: 0.028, 0.732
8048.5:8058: 0.005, 0.732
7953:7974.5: 0.004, 0.744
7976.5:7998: -0.005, 0.747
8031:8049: 0.009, 0.731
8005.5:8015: -0.014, 0.75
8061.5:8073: -0.012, 0.741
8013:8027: -0.005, 0.742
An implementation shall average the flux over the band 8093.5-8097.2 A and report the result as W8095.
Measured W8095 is 0.713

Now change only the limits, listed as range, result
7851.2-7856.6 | 0.768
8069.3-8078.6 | 0.738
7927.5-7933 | 0.722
